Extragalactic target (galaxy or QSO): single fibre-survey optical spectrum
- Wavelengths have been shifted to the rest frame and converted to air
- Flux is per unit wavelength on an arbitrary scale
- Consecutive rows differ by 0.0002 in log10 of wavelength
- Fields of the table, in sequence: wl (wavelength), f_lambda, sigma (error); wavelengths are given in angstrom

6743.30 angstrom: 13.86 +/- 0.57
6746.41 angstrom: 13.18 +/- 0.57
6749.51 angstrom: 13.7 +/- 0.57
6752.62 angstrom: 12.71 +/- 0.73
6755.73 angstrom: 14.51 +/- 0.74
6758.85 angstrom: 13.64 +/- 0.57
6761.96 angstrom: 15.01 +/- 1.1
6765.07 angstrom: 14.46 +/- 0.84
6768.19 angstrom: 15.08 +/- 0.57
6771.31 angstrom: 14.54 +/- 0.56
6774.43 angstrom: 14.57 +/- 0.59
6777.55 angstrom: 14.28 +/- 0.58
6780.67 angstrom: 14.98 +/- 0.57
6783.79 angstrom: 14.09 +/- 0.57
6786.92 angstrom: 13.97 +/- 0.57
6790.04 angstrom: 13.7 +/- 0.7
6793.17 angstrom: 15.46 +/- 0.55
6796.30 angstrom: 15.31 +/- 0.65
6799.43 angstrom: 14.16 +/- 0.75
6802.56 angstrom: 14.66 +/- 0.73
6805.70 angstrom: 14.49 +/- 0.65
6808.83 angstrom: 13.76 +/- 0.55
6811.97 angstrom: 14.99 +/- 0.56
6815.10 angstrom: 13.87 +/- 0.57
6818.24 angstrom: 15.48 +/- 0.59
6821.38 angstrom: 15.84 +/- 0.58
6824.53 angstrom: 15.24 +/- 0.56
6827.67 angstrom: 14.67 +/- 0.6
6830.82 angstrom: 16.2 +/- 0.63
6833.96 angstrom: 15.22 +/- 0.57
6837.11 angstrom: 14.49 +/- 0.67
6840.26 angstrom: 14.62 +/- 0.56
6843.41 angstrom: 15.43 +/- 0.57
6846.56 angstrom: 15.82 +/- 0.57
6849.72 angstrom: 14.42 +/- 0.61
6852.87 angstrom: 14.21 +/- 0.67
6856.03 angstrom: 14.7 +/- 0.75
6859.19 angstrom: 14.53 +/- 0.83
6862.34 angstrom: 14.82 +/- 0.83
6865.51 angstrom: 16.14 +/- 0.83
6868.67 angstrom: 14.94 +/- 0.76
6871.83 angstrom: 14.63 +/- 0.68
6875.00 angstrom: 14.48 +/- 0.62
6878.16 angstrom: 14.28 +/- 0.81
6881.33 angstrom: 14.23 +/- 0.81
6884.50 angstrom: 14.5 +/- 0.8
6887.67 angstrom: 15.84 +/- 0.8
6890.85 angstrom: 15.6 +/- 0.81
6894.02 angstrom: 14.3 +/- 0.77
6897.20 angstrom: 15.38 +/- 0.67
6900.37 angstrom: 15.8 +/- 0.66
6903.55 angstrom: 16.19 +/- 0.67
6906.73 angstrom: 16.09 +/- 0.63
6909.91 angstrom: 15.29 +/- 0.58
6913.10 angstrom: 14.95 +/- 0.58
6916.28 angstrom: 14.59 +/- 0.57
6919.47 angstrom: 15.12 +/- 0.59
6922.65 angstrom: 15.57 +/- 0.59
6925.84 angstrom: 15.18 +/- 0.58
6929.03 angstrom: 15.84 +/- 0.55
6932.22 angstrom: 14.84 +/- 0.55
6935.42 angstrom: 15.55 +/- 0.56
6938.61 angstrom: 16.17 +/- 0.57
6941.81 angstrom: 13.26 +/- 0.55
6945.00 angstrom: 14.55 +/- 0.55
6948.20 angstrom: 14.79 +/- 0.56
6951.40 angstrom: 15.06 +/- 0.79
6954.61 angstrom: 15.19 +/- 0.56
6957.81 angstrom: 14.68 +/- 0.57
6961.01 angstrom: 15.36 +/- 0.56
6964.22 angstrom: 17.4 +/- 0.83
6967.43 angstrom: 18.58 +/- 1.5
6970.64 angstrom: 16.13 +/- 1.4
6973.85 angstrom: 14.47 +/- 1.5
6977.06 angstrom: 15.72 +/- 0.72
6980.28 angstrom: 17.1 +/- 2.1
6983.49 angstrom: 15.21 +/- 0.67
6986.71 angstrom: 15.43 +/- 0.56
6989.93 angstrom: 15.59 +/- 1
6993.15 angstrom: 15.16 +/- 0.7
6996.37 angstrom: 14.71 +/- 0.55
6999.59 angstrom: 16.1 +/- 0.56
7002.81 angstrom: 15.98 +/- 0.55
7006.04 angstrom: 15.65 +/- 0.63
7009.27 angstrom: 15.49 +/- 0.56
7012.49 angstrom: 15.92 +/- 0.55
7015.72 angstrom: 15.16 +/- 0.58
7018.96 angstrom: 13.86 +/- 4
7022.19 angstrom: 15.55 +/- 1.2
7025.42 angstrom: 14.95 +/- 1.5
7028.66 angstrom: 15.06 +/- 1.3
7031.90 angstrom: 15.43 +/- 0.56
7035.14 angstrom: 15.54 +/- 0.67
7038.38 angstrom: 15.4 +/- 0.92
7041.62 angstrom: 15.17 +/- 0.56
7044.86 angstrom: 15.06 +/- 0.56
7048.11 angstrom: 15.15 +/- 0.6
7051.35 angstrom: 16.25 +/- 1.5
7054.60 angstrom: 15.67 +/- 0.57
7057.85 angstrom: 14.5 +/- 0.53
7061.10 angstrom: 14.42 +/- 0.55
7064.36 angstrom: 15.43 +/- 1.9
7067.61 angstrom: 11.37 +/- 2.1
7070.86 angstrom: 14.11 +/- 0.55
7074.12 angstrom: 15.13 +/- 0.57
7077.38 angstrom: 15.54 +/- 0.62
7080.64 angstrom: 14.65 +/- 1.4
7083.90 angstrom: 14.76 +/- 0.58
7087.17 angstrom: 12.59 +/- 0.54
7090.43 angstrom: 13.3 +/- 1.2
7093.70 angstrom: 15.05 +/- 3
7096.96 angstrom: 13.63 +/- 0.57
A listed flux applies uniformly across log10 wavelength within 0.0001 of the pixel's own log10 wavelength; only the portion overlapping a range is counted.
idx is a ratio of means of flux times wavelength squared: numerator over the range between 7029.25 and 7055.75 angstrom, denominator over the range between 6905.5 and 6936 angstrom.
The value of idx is 1.05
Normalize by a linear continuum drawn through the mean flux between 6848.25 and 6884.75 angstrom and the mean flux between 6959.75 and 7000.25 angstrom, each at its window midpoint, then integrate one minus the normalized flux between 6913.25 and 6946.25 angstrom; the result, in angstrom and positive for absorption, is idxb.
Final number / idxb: 0.6 angstrom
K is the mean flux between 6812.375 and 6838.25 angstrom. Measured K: 15.1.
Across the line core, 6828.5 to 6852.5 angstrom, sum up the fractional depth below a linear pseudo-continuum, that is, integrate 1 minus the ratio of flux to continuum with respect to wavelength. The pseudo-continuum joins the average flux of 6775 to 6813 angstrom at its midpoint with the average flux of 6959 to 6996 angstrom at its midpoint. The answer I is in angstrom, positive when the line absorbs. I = -0.4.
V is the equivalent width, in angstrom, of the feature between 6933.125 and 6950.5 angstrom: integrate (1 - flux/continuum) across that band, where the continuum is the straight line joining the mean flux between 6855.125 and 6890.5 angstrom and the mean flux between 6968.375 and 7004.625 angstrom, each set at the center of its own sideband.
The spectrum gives 0.5 angstrom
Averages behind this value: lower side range 14.9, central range 14.9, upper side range 15.7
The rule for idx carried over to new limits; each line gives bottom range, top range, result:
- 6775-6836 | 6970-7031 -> 1.11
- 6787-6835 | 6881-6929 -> 1.06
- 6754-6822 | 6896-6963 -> 1.09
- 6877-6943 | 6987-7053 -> 1.04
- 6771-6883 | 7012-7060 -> 1.10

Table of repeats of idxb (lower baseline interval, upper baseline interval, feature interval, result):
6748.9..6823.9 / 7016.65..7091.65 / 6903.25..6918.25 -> -0.8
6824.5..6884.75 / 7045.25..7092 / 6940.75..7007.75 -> -4.0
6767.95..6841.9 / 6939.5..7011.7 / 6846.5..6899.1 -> 0.7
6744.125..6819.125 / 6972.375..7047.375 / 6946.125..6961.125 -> 0.2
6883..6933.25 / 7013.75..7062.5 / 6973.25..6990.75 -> -0.5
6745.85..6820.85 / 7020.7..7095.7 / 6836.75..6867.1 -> -0.9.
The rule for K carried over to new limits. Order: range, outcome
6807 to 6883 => 14.9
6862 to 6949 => 15.1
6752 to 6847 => 14.7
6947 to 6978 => 15.7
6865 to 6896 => 14.9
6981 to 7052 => 15.4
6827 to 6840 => 15.1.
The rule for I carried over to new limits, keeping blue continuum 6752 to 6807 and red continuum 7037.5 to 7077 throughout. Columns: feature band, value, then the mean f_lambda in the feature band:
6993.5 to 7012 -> -1.04 angstrom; 15.6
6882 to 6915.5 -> -1.68 angstrom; 15.3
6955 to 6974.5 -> -1.90 angstrom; 16.1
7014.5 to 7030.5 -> -0.16 angstrom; 14.9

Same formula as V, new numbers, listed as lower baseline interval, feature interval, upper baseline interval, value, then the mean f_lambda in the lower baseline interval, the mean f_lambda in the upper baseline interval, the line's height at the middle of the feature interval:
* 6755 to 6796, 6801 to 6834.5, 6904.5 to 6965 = -0.6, 14.5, 15.2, 14.7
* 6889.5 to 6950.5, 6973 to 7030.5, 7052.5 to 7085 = -2.1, 15.2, 14.6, 14.9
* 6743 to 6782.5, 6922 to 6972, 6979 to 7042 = -1.3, 14.2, 15.4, 15.1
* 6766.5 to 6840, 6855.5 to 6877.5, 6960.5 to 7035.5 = 0.2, 14.7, 15.7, 15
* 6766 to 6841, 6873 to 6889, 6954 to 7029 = 0.5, 14.7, 15.6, 15.1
